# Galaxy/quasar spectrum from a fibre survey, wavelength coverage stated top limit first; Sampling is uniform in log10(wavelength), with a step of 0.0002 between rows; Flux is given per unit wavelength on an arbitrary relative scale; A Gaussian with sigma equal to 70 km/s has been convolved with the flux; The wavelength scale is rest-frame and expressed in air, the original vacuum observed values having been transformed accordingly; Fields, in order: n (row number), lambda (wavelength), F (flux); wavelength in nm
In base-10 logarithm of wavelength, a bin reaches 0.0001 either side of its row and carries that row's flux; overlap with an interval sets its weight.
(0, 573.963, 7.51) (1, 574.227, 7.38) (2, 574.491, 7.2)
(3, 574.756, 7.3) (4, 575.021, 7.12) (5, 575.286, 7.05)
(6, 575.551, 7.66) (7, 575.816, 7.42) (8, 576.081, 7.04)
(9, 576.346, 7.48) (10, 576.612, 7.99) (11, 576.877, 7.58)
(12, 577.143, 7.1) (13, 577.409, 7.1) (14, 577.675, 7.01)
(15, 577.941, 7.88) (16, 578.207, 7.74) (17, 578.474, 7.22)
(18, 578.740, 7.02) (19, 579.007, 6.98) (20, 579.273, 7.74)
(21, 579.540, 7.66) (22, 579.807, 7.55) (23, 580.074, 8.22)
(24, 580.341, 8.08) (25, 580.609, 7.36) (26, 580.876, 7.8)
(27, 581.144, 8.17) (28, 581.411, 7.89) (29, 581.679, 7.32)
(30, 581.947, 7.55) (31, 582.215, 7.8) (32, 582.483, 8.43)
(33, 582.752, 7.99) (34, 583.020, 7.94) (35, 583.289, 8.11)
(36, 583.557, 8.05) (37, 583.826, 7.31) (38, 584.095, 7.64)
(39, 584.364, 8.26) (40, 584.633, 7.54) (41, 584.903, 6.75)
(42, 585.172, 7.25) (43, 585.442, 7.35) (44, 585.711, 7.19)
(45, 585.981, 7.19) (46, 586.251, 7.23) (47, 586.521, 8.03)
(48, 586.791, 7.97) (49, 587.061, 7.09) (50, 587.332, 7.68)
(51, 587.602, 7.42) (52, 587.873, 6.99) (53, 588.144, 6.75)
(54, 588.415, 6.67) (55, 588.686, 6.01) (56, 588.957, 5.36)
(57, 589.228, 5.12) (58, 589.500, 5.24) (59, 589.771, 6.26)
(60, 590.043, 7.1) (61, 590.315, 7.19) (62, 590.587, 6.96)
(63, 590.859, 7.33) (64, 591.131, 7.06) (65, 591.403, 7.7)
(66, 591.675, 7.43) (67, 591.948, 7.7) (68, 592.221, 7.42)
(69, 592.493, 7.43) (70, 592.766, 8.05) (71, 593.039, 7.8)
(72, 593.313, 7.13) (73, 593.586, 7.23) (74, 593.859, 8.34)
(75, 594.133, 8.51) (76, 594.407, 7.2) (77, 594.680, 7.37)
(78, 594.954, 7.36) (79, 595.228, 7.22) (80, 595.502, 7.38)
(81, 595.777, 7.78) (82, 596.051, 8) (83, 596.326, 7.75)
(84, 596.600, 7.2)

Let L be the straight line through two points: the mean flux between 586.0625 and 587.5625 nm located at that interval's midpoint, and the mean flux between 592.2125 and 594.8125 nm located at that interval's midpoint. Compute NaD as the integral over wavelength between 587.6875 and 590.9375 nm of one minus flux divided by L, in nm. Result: 0.51 nm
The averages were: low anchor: 7.58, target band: 6.41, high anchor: 7.66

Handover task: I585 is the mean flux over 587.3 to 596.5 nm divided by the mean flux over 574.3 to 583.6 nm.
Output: 0.9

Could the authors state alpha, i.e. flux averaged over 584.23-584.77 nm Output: 7.89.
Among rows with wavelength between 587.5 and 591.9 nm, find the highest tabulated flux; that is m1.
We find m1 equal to 7.7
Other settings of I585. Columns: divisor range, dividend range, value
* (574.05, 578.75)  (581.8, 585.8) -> 1.04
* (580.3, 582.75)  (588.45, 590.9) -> 0.80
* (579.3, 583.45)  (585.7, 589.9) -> 0.86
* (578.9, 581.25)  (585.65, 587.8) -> 0.97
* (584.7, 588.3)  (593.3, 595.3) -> 1.04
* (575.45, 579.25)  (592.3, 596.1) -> 1.03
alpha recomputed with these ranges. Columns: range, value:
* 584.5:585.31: 7.17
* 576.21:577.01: 7.68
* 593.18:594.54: 7.68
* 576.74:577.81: 7.2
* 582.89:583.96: 7.85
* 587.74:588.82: 6.6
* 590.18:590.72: 7.07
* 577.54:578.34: 7.54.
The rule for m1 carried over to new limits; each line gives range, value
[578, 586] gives 8.43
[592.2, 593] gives 8.05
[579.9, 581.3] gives 8.22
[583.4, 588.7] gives 8.26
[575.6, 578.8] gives 7.99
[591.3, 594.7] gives 8.51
